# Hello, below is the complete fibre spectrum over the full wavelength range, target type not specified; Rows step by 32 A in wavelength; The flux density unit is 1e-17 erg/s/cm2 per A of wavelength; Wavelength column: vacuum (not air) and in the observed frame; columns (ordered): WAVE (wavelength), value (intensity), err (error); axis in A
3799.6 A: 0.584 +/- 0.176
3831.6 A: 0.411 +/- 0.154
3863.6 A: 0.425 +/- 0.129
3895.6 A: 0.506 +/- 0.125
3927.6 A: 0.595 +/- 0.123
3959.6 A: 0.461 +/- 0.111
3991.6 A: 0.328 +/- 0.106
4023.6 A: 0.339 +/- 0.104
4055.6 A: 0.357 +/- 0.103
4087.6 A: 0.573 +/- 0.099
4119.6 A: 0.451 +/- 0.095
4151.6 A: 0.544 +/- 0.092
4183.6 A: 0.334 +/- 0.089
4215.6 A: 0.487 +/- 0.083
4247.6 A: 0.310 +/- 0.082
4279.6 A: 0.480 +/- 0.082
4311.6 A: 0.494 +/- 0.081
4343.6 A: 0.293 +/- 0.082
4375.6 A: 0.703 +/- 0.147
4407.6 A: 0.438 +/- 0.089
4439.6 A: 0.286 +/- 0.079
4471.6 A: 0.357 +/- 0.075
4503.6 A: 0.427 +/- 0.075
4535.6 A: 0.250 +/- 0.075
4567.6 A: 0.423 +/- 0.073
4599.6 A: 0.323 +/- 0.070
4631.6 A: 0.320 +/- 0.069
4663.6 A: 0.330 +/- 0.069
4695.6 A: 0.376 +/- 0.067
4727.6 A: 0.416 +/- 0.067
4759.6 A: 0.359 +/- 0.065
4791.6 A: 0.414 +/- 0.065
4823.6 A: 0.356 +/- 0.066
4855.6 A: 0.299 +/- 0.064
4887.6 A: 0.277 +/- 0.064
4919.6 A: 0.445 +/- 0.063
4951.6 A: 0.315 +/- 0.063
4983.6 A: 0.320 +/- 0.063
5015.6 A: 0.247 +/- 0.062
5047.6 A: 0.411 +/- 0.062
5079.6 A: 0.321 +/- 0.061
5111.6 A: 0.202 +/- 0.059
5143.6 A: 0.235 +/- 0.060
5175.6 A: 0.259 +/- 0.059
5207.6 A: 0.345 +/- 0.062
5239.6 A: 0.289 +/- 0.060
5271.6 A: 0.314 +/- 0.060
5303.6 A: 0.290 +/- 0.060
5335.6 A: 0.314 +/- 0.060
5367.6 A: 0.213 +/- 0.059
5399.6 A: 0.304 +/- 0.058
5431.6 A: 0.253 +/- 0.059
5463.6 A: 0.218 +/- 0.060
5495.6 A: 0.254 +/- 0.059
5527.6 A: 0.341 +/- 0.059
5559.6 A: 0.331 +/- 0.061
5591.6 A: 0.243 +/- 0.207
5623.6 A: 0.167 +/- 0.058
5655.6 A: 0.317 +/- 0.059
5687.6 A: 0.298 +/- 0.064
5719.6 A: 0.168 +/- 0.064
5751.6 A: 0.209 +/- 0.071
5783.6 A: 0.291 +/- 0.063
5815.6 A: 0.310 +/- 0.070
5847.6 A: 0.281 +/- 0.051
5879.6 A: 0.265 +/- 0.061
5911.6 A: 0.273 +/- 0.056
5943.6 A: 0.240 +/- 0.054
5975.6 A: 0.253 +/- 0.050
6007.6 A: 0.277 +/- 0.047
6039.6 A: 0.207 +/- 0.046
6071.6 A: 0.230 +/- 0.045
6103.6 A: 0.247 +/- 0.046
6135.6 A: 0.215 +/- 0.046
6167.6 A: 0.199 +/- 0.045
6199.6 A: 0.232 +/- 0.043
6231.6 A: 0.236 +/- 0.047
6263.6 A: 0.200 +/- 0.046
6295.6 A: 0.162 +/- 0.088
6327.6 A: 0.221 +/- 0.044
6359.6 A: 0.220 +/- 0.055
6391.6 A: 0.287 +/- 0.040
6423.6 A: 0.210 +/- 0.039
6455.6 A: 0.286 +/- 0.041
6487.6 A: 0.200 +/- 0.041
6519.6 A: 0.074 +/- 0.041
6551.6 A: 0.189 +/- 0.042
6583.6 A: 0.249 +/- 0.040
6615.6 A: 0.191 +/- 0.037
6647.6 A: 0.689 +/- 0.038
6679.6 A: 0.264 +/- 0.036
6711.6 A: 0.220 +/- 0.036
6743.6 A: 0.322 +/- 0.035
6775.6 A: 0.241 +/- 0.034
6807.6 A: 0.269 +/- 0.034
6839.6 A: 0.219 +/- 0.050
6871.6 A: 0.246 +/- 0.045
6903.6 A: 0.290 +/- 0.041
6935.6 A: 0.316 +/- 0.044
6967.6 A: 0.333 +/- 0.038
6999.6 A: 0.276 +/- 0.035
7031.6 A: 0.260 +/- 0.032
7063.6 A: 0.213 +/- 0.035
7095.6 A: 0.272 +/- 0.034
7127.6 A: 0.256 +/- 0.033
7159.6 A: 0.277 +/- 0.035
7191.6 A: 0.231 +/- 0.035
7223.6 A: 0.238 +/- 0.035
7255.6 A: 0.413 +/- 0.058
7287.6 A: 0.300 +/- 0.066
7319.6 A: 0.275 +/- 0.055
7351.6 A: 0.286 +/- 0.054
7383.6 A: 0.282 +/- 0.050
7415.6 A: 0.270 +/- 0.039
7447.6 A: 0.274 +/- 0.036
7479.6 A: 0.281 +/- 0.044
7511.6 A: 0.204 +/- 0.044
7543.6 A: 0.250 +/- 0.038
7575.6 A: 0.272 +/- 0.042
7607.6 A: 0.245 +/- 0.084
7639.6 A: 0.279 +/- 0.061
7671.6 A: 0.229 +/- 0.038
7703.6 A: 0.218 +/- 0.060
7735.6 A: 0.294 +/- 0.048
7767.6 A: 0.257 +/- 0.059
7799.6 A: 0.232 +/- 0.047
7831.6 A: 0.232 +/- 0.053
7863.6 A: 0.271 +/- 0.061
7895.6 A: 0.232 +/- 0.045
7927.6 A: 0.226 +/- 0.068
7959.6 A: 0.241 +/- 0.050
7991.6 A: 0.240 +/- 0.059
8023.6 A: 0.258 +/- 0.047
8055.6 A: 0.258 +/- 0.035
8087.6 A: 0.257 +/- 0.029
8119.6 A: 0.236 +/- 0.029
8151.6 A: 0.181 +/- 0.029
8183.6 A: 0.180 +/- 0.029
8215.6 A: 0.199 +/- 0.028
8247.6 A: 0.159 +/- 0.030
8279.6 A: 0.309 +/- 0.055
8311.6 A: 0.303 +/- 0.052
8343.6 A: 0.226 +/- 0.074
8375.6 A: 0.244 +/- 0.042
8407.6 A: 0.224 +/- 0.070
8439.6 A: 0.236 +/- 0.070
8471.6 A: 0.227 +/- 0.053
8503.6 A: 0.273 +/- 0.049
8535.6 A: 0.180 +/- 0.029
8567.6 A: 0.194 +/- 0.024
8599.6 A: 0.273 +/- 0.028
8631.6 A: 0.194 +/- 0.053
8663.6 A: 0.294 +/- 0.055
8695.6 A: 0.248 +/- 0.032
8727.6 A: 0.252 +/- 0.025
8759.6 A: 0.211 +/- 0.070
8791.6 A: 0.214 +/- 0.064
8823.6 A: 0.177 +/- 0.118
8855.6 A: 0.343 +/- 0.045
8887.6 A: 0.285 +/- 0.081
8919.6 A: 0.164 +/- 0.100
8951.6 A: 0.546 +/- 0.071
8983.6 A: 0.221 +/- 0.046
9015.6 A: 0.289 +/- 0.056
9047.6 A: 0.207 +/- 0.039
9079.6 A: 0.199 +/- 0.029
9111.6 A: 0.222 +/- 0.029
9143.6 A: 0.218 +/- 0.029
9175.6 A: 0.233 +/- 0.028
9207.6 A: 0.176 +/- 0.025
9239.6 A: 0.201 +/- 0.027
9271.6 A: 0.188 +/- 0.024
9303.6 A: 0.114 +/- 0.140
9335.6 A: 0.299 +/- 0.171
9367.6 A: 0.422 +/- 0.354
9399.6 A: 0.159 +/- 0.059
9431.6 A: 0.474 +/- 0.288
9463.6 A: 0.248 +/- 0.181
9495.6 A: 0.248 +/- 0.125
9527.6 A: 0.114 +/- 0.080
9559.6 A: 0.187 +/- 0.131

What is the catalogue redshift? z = 0.79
